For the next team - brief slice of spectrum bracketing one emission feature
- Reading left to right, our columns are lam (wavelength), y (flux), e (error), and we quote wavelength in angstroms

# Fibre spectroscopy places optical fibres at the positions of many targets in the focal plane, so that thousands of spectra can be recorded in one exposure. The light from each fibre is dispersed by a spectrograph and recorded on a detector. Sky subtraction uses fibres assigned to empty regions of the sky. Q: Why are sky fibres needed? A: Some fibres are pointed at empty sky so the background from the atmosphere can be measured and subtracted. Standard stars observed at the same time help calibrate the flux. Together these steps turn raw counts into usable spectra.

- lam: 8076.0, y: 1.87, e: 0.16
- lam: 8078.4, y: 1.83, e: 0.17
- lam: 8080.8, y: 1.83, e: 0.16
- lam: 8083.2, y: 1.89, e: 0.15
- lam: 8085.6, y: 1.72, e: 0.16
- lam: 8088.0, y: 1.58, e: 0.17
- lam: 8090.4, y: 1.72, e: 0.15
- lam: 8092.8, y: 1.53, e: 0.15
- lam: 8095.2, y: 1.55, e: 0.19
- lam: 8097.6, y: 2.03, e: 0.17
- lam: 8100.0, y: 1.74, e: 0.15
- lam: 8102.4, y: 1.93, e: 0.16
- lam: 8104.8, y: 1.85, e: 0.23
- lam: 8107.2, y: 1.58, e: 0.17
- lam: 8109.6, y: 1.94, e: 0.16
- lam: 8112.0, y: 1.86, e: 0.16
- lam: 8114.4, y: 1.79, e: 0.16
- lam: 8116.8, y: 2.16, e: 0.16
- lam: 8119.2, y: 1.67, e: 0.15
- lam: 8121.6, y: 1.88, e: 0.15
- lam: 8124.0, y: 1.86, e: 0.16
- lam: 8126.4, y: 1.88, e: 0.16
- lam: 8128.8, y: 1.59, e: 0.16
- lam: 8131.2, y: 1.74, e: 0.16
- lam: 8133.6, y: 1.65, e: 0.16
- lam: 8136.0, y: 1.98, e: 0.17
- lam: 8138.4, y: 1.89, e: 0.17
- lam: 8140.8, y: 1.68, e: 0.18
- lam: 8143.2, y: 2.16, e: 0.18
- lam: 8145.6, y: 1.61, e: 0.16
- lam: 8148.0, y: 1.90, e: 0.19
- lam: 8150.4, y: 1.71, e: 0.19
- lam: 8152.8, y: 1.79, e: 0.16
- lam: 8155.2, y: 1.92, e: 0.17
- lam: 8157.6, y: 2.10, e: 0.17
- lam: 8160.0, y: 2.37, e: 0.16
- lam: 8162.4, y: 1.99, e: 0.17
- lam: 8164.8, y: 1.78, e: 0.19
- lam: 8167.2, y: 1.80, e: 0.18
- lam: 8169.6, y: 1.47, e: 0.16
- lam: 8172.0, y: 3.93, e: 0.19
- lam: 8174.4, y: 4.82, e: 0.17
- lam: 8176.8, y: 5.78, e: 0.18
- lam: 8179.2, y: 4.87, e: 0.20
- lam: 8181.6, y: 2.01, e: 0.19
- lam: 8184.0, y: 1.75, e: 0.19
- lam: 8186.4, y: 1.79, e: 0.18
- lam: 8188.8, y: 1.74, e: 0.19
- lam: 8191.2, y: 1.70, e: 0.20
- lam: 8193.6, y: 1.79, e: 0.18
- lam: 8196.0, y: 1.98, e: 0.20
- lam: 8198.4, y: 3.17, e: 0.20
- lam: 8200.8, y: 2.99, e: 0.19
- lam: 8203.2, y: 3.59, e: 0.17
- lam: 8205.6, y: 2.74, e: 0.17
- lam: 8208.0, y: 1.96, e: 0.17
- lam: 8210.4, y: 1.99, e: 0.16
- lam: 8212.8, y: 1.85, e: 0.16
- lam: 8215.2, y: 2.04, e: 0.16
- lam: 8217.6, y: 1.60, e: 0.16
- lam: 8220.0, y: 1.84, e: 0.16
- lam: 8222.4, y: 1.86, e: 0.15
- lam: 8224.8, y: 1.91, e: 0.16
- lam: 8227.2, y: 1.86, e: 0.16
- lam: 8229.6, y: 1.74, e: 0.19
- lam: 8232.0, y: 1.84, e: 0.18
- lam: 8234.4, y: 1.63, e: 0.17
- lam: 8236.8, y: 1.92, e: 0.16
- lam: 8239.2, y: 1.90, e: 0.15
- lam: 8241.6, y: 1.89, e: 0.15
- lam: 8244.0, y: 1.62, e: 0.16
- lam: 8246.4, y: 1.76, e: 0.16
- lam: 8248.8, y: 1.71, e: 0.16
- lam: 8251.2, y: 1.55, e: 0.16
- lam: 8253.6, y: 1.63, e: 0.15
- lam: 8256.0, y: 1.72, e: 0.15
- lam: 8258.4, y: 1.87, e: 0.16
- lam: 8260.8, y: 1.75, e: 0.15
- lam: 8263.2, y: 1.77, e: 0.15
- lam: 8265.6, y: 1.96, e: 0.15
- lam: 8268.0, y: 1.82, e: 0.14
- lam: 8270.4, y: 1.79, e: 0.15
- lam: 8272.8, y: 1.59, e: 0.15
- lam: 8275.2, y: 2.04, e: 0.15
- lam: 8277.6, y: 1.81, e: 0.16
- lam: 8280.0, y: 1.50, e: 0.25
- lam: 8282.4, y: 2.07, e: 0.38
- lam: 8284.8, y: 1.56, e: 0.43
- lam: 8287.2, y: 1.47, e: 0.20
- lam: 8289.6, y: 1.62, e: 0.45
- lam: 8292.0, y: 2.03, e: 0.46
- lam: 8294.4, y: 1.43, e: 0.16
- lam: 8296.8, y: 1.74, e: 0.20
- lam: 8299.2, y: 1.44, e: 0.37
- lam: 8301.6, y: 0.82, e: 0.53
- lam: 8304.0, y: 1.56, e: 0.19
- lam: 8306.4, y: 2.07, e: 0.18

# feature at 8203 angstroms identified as [N II]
